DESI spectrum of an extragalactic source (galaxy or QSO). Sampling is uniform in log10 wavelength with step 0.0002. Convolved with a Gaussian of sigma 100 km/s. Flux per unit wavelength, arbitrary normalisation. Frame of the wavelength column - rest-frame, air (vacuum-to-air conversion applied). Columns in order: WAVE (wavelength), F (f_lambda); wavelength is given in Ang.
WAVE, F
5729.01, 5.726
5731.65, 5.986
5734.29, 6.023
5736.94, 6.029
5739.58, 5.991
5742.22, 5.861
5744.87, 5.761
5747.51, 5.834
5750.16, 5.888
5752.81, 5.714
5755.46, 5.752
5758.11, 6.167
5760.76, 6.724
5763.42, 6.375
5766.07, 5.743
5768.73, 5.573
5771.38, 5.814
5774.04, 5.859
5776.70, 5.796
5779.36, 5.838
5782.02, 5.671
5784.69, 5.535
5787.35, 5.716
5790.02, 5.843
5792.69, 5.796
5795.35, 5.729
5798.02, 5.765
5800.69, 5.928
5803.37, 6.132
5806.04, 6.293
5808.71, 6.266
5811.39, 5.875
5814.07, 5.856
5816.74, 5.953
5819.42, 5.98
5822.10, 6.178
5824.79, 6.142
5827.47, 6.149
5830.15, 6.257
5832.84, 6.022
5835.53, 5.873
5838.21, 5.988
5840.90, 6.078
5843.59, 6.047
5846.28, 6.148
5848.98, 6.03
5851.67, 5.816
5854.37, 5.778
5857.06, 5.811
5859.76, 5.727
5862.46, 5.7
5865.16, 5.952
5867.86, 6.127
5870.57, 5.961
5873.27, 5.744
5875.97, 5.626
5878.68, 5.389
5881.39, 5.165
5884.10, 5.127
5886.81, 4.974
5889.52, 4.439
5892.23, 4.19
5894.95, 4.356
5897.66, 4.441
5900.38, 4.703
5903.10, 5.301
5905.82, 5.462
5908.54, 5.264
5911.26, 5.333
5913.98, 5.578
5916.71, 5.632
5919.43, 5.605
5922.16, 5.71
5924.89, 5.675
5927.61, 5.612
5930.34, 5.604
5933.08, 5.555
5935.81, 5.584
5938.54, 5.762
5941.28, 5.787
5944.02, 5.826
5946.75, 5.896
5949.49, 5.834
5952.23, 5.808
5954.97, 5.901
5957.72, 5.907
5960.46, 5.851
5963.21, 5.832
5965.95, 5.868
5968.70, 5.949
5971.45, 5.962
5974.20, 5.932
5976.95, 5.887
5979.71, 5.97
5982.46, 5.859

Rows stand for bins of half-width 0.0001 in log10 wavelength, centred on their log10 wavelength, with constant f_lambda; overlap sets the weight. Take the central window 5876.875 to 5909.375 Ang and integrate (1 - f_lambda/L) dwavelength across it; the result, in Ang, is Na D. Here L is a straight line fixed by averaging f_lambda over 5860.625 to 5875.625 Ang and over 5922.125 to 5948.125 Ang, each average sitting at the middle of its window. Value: 5.06 Ang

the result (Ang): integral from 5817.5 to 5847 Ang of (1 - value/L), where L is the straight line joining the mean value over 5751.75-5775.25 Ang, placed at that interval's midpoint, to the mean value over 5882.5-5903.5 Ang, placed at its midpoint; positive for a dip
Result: -4.4 Ang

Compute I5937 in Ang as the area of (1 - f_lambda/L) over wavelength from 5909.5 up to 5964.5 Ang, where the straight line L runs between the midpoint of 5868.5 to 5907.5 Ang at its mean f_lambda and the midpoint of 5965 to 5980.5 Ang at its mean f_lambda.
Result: -1.4 Ang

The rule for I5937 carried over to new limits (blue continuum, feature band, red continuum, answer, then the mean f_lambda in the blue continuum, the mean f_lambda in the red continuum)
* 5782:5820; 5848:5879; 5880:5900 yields -4.8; 5.89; 4.67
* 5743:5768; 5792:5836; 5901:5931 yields -1.6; 5.98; 5.5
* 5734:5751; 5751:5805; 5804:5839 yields 0.9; 5.91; 6.07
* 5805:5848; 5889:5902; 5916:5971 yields 3.2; 6.07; 5.77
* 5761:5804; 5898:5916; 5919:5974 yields 1.7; 5.84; 5.78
